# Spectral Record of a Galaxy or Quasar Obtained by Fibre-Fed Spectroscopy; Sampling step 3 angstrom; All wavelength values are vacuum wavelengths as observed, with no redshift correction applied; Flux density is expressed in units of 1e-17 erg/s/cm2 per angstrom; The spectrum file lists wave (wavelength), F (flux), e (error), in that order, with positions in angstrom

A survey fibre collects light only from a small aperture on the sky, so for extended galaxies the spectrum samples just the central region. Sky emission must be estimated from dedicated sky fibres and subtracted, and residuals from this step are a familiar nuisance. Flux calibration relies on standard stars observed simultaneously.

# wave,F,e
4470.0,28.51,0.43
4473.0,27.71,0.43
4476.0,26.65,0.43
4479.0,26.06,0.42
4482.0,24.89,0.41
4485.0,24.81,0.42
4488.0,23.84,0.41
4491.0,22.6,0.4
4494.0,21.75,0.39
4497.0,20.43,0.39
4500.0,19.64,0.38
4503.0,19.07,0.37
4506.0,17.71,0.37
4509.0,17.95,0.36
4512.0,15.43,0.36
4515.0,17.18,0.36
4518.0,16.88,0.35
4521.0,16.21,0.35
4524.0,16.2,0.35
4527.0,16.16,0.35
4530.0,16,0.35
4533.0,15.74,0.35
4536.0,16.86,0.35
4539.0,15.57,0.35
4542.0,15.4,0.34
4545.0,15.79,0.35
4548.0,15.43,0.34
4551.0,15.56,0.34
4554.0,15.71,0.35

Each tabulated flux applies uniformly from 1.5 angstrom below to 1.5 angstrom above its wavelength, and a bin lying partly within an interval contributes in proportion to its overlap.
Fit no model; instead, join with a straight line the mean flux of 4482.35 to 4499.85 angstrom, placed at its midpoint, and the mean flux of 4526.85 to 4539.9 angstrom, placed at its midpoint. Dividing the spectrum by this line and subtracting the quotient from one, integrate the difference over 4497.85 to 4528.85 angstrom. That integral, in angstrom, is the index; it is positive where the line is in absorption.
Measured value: 3.0 angstrom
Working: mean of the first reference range 22.6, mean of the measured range 17.3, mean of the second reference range 16.1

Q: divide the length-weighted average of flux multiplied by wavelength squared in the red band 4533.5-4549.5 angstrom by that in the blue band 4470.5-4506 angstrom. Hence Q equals 0.69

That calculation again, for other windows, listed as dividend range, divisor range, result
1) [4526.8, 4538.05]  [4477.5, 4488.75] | 0.66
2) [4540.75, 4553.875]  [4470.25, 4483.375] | 0.60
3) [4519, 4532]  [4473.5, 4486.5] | 0.64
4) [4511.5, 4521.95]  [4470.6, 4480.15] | 0.62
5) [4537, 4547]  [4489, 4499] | 0.74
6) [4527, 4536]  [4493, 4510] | 0.84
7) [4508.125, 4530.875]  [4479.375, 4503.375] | 0.74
